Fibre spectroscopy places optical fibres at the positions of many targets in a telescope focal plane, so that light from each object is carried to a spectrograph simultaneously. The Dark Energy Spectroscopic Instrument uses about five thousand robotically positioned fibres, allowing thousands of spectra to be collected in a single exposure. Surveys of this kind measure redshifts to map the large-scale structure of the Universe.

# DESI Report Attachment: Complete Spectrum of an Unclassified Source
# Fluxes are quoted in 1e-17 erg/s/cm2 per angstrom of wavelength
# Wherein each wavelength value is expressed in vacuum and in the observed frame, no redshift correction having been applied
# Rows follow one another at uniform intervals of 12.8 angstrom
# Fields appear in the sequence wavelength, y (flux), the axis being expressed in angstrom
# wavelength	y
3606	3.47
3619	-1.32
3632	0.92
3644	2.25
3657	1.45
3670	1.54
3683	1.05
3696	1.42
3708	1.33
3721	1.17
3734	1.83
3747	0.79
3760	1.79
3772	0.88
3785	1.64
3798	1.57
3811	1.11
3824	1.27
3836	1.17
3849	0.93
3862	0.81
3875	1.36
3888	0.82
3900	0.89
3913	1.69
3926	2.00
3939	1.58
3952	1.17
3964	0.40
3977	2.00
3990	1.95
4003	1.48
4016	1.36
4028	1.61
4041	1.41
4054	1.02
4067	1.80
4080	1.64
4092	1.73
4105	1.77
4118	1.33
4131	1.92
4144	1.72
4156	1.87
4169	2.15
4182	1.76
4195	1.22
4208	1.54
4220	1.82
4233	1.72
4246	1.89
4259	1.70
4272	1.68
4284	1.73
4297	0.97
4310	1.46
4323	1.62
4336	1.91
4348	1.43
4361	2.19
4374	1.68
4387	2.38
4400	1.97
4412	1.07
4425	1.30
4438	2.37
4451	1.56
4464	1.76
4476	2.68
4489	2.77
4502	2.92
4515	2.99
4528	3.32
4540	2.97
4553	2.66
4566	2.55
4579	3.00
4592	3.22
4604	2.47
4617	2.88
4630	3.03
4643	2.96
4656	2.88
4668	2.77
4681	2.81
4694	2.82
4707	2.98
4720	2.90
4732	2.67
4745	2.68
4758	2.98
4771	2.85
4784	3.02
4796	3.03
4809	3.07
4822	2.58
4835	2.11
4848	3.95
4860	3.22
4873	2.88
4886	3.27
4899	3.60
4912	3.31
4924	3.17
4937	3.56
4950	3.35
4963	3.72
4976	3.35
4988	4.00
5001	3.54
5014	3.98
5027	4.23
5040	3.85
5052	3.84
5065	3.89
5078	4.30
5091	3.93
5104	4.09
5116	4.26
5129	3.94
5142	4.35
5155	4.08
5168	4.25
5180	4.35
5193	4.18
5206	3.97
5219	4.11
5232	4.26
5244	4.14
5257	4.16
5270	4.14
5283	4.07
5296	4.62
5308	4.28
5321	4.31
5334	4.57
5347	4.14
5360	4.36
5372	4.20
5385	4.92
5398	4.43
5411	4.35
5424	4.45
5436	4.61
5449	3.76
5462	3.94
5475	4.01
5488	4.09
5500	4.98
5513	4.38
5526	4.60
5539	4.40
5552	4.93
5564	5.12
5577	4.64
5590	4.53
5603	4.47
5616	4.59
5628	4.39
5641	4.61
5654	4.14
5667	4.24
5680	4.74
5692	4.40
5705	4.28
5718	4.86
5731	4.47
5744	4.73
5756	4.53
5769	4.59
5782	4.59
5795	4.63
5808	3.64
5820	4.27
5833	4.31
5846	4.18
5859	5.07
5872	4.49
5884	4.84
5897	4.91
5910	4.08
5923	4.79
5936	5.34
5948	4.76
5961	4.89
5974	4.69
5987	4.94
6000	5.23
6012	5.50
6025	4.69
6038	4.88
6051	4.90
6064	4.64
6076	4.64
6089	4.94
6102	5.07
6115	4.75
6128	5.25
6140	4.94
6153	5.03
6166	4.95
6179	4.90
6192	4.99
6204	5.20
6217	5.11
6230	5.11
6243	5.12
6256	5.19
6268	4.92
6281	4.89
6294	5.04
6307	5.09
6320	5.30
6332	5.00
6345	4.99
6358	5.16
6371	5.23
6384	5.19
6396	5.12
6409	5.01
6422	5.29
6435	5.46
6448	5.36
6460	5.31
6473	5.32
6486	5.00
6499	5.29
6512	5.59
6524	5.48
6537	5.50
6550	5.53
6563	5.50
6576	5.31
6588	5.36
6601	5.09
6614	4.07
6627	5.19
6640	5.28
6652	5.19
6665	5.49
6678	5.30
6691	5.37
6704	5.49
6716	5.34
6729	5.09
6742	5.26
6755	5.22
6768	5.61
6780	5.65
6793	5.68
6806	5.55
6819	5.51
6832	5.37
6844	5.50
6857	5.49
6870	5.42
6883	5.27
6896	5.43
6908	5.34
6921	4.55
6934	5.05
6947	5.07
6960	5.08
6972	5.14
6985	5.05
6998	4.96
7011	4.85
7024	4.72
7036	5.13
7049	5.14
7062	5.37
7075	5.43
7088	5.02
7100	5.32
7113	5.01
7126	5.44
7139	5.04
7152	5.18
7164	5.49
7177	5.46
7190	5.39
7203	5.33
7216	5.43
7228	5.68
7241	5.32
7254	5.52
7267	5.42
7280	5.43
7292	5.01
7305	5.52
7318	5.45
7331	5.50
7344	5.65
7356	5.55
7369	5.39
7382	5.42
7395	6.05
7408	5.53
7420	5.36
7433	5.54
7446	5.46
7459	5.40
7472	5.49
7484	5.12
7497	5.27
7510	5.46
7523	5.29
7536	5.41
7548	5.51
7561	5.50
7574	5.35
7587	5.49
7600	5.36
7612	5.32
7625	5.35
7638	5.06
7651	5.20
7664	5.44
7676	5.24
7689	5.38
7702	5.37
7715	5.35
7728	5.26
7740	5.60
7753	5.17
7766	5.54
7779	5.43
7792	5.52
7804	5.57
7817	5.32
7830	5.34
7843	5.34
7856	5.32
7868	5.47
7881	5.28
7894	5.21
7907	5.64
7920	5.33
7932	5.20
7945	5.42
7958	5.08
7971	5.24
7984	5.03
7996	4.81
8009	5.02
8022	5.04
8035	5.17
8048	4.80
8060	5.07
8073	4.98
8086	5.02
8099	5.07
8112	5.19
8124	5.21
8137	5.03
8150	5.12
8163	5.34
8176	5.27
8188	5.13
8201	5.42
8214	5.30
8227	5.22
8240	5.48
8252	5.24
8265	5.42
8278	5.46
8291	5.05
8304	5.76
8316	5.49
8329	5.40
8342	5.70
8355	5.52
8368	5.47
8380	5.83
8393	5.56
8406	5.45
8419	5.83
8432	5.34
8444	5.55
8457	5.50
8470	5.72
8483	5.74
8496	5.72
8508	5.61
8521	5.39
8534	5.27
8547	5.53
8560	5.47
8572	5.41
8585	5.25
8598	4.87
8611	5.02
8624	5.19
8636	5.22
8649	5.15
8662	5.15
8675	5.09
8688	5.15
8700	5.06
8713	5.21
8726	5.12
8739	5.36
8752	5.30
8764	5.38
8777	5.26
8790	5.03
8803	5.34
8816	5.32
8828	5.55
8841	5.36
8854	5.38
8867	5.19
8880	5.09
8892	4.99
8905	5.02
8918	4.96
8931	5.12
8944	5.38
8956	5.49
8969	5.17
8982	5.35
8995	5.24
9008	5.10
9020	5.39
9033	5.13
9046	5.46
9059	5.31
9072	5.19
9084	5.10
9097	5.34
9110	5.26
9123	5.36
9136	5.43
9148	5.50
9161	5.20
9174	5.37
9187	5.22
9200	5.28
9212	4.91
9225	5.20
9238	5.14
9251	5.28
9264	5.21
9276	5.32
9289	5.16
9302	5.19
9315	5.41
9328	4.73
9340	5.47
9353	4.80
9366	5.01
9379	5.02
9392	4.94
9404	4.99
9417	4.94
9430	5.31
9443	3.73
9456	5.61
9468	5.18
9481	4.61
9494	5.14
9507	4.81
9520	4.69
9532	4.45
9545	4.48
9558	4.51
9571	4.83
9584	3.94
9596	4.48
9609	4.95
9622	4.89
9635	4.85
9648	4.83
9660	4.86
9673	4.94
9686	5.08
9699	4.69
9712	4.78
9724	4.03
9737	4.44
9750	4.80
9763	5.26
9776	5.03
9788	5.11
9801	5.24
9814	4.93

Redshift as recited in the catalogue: 0.122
